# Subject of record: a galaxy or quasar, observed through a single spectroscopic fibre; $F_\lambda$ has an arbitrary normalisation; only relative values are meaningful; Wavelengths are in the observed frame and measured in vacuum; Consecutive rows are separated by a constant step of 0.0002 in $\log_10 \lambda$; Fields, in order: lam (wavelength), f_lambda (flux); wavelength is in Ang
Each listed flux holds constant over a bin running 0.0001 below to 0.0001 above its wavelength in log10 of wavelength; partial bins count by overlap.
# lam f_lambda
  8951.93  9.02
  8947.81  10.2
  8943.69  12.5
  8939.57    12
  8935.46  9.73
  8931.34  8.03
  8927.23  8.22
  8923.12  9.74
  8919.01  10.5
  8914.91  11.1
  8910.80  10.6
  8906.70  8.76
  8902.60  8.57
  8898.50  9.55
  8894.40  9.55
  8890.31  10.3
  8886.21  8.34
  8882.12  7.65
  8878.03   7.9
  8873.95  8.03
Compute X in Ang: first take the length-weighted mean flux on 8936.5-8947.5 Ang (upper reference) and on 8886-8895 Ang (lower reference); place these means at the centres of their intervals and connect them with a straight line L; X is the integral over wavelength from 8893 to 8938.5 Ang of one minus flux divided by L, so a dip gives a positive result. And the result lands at 4.5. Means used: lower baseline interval 9.59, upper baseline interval 11.7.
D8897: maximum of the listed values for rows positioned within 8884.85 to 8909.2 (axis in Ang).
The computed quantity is 10.3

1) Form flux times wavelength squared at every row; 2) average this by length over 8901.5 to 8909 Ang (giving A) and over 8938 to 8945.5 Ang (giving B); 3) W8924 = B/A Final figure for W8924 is 1.41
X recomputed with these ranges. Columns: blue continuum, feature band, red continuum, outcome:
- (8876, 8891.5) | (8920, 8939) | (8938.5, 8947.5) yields 3.14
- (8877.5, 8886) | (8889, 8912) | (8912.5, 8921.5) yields -0.33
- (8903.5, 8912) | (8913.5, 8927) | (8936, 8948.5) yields 0.07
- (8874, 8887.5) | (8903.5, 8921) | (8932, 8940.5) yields -1.63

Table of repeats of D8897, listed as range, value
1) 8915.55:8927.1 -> 10.5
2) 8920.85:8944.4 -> 12.5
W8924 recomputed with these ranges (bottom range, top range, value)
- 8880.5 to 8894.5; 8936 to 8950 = 1.29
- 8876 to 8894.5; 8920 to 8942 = 1.12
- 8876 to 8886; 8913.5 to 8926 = 1.31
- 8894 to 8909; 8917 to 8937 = 1.02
